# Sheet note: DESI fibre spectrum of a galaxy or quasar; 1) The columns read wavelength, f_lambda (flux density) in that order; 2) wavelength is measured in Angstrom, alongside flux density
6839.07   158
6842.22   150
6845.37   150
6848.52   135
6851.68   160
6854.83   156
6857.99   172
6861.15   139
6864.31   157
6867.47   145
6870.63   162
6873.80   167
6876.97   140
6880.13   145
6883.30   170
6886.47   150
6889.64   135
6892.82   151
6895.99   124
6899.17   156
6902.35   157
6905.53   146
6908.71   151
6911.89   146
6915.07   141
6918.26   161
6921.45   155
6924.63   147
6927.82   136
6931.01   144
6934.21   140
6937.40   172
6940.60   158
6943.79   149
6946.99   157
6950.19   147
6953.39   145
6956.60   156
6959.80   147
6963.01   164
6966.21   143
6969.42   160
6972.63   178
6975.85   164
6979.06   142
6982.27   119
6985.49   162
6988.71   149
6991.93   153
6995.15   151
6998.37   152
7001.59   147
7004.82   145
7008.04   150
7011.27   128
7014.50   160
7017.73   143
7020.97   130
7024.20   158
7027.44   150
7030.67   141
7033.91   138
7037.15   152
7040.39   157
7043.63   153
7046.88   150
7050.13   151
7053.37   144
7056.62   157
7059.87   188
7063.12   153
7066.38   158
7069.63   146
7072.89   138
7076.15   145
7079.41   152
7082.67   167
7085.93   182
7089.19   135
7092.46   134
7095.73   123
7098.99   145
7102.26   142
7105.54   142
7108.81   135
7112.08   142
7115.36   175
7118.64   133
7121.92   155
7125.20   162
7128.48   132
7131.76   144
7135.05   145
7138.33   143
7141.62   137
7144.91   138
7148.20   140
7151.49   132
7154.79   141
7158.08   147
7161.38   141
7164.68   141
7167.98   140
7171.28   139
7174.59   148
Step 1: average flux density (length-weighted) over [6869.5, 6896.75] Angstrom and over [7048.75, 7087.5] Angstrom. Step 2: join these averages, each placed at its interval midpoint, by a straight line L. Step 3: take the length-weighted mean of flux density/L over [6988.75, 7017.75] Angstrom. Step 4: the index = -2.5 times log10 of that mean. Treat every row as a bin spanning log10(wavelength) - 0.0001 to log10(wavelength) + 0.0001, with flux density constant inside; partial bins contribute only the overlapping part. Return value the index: 0.045 mag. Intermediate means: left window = 150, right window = 157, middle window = 148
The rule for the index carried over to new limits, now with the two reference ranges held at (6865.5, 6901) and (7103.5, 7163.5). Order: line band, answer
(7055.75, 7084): -0.08 mag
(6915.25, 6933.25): 0.01 mag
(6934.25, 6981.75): -0.05 mag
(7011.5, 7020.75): 0.01 mag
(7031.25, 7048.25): -0.03 mag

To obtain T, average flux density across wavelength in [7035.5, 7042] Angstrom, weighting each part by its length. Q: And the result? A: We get 154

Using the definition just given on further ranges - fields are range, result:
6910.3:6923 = 151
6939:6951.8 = 153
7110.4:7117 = 158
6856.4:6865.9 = 156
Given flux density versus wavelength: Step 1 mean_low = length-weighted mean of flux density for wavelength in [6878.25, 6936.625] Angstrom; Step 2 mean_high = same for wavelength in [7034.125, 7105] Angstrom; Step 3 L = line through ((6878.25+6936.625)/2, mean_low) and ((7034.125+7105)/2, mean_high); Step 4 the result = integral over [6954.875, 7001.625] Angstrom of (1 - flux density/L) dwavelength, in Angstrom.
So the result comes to -1.1 Angstrom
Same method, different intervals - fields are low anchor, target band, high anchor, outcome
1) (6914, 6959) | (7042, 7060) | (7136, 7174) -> -1.17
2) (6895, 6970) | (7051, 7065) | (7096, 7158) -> -1.38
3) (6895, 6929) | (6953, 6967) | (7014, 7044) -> -0.40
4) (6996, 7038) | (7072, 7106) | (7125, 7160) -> -0.75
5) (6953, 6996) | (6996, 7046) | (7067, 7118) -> 1.08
